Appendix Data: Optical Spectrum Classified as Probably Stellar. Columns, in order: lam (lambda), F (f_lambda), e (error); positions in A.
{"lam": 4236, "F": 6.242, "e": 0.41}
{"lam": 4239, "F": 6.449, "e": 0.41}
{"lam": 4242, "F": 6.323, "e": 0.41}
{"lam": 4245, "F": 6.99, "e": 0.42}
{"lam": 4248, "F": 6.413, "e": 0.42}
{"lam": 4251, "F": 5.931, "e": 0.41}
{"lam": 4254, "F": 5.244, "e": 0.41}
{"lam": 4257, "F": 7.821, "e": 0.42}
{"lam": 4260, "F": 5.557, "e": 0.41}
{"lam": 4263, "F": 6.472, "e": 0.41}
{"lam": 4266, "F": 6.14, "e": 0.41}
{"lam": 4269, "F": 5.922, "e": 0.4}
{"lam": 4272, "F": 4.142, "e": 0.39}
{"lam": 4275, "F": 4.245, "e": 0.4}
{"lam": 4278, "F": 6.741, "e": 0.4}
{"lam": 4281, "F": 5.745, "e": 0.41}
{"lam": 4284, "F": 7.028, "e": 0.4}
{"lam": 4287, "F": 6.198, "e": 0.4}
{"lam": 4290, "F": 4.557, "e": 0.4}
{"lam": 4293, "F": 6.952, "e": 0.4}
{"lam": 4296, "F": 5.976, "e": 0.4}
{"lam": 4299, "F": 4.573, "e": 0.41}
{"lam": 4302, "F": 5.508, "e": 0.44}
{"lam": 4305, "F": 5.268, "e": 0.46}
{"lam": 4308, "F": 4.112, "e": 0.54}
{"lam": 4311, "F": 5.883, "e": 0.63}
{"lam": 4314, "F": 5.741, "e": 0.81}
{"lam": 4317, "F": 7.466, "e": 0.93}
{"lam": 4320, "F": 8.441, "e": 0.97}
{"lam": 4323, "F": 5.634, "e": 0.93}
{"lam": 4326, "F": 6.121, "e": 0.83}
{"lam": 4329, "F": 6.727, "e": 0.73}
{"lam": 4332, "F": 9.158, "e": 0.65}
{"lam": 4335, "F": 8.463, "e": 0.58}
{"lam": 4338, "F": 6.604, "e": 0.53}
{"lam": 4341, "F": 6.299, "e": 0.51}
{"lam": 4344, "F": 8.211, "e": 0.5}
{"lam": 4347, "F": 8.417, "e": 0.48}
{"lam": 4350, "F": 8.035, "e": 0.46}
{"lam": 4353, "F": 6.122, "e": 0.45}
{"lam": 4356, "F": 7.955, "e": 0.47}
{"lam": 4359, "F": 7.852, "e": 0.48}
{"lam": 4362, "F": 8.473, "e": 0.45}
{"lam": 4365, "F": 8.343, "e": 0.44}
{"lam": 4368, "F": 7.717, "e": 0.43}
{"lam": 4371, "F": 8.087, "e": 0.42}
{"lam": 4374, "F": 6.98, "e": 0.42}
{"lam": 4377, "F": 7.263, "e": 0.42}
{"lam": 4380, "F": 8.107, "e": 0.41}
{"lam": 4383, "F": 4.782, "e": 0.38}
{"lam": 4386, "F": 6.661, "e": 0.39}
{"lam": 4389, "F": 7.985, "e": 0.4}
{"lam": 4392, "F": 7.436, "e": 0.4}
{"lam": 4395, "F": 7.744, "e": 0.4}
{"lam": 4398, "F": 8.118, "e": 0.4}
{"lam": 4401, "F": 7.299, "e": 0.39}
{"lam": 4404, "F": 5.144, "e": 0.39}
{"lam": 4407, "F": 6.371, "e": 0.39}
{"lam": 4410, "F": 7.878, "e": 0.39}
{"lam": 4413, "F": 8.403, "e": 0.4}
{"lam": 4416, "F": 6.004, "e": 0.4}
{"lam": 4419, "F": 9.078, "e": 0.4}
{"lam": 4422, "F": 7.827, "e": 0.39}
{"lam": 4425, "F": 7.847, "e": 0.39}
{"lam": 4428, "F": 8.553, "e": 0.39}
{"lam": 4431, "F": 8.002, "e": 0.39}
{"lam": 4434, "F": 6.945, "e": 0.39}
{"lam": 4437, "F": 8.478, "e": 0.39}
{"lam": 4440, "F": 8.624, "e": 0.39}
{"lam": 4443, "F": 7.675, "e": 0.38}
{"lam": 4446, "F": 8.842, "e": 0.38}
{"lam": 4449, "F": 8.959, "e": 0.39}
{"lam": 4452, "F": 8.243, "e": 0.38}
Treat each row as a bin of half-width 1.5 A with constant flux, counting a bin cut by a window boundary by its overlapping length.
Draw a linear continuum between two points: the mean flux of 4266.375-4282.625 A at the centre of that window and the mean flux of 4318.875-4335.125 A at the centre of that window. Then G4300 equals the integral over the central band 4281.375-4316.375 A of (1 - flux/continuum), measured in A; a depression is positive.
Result 3.33 A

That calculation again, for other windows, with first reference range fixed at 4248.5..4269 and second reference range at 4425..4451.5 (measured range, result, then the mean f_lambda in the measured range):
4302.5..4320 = 2.3 A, 5.92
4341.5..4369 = -2.1 A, 7.85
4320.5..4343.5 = -0.3 A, 7.12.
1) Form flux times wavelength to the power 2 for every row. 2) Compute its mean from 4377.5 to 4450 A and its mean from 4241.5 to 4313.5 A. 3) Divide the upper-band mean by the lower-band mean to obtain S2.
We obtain 1.4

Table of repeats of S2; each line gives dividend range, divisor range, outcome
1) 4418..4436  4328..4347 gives 1.09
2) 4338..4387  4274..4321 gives 1.30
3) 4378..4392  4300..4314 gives 1.38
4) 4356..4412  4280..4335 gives 1.22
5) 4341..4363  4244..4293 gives 1.35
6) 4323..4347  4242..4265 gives 1.20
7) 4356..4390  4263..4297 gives 1.34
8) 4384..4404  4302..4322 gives 1.24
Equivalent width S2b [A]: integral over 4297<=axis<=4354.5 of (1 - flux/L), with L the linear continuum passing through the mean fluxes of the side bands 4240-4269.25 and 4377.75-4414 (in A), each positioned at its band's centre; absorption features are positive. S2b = 0.6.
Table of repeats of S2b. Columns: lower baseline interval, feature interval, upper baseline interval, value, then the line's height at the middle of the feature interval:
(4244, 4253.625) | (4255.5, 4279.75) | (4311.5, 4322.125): 2.21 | 6.48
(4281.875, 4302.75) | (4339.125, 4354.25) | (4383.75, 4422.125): -1.97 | 6.56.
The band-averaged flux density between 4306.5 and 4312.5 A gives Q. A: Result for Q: 5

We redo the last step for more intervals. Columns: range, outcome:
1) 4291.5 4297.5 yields 6.46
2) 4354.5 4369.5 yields 8.07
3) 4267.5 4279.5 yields 5.26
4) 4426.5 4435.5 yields 7.83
